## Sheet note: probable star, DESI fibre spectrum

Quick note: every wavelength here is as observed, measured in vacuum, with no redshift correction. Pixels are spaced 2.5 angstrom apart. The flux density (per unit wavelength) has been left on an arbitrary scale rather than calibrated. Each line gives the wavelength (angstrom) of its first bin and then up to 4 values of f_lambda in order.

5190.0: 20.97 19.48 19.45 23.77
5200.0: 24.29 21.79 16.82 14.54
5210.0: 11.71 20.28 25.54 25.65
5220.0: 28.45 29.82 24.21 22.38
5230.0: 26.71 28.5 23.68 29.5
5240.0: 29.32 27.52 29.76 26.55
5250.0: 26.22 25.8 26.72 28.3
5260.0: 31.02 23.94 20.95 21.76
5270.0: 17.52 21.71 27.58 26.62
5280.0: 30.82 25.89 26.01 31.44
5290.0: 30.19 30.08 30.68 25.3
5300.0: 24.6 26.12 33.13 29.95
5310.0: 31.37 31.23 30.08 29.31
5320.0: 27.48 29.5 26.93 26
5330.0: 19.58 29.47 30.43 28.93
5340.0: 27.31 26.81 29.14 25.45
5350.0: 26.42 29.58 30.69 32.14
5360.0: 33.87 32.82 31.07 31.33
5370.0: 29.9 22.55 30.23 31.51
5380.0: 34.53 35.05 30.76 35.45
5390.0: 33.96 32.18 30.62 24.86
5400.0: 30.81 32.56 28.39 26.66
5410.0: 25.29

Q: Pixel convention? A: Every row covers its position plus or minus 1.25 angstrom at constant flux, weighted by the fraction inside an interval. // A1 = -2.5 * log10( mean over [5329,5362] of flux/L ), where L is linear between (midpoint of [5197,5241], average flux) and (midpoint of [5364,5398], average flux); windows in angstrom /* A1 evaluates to 0.03 mag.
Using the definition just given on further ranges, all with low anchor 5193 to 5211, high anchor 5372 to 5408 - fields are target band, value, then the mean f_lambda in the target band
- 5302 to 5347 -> -0.07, 28.5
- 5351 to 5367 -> -0.09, 31.6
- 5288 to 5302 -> -0.14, 28.2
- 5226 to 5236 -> -0.21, 25.3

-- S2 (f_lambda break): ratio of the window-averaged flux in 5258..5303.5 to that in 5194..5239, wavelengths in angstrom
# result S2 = 1.13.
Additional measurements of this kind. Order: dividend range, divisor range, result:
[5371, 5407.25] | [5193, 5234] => 1.36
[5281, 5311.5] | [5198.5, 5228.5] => 1.30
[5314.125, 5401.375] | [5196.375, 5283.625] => 1.20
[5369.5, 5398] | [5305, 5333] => 1.10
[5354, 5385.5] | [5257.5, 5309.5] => 1.16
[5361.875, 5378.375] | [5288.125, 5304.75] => 1.05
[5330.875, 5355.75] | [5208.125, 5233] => 1.18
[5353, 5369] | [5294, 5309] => 1.12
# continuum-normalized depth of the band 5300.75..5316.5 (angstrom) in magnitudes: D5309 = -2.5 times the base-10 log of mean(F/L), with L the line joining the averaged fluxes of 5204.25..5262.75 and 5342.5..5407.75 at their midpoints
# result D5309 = -0.08 mag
